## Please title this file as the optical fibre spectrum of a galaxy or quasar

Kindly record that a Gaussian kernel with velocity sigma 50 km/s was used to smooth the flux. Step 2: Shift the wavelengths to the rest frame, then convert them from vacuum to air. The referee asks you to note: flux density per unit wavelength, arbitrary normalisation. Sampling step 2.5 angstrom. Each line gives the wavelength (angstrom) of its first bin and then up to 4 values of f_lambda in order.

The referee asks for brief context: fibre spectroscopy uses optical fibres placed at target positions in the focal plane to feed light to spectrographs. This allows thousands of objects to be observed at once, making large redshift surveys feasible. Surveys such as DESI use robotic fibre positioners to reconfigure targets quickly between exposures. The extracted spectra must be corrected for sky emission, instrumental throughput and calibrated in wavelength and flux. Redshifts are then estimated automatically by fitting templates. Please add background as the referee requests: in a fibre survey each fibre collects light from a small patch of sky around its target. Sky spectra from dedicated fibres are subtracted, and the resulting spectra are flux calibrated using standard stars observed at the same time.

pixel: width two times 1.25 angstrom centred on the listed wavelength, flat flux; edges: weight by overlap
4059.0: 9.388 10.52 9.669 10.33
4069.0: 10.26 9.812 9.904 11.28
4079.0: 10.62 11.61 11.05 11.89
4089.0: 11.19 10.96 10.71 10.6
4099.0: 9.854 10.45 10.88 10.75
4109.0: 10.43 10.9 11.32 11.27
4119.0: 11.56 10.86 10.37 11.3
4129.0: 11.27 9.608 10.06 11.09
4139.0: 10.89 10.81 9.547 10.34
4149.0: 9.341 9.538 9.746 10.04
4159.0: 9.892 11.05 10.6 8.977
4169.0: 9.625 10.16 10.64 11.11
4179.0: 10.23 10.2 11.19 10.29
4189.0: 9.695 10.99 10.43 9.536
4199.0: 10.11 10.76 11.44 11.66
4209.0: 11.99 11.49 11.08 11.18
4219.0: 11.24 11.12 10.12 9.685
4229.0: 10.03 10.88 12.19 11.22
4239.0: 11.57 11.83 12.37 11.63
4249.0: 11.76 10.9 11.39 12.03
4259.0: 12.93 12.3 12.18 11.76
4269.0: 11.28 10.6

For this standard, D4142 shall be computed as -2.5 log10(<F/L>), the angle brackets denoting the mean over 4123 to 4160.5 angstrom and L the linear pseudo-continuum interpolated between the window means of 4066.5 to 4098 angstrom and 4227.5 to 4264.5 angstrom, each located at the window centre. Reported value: 0.09 mag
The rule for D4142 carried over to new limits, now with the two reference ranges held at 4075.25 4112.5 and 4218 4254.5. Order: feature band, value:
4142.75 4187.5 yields 0.09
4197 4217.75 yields 0.00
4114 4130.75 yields -0.01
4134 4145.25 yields 0.05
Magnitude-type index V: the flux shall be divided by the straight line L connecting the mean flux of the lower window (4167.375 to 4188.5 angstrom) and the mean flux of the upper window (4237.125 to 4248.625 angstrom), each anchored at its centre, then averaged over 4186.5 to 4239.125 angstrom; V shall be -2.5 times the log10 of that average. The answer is 0.03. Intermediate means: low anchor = 10.4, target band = 10.8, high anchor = 11.8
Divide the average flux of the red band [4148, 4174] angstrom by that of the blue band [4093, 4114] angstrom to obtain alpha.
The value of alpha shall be 0.94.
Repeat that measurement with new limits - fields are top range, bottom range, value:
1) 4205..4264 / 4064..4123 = 1.06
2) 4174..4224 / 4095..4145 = 1.01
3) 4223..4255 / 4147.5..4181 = 1.11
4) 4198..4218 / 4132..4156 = 1.11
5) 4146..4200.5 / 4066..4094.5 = 0.94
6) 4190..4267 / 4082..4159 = 1.06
